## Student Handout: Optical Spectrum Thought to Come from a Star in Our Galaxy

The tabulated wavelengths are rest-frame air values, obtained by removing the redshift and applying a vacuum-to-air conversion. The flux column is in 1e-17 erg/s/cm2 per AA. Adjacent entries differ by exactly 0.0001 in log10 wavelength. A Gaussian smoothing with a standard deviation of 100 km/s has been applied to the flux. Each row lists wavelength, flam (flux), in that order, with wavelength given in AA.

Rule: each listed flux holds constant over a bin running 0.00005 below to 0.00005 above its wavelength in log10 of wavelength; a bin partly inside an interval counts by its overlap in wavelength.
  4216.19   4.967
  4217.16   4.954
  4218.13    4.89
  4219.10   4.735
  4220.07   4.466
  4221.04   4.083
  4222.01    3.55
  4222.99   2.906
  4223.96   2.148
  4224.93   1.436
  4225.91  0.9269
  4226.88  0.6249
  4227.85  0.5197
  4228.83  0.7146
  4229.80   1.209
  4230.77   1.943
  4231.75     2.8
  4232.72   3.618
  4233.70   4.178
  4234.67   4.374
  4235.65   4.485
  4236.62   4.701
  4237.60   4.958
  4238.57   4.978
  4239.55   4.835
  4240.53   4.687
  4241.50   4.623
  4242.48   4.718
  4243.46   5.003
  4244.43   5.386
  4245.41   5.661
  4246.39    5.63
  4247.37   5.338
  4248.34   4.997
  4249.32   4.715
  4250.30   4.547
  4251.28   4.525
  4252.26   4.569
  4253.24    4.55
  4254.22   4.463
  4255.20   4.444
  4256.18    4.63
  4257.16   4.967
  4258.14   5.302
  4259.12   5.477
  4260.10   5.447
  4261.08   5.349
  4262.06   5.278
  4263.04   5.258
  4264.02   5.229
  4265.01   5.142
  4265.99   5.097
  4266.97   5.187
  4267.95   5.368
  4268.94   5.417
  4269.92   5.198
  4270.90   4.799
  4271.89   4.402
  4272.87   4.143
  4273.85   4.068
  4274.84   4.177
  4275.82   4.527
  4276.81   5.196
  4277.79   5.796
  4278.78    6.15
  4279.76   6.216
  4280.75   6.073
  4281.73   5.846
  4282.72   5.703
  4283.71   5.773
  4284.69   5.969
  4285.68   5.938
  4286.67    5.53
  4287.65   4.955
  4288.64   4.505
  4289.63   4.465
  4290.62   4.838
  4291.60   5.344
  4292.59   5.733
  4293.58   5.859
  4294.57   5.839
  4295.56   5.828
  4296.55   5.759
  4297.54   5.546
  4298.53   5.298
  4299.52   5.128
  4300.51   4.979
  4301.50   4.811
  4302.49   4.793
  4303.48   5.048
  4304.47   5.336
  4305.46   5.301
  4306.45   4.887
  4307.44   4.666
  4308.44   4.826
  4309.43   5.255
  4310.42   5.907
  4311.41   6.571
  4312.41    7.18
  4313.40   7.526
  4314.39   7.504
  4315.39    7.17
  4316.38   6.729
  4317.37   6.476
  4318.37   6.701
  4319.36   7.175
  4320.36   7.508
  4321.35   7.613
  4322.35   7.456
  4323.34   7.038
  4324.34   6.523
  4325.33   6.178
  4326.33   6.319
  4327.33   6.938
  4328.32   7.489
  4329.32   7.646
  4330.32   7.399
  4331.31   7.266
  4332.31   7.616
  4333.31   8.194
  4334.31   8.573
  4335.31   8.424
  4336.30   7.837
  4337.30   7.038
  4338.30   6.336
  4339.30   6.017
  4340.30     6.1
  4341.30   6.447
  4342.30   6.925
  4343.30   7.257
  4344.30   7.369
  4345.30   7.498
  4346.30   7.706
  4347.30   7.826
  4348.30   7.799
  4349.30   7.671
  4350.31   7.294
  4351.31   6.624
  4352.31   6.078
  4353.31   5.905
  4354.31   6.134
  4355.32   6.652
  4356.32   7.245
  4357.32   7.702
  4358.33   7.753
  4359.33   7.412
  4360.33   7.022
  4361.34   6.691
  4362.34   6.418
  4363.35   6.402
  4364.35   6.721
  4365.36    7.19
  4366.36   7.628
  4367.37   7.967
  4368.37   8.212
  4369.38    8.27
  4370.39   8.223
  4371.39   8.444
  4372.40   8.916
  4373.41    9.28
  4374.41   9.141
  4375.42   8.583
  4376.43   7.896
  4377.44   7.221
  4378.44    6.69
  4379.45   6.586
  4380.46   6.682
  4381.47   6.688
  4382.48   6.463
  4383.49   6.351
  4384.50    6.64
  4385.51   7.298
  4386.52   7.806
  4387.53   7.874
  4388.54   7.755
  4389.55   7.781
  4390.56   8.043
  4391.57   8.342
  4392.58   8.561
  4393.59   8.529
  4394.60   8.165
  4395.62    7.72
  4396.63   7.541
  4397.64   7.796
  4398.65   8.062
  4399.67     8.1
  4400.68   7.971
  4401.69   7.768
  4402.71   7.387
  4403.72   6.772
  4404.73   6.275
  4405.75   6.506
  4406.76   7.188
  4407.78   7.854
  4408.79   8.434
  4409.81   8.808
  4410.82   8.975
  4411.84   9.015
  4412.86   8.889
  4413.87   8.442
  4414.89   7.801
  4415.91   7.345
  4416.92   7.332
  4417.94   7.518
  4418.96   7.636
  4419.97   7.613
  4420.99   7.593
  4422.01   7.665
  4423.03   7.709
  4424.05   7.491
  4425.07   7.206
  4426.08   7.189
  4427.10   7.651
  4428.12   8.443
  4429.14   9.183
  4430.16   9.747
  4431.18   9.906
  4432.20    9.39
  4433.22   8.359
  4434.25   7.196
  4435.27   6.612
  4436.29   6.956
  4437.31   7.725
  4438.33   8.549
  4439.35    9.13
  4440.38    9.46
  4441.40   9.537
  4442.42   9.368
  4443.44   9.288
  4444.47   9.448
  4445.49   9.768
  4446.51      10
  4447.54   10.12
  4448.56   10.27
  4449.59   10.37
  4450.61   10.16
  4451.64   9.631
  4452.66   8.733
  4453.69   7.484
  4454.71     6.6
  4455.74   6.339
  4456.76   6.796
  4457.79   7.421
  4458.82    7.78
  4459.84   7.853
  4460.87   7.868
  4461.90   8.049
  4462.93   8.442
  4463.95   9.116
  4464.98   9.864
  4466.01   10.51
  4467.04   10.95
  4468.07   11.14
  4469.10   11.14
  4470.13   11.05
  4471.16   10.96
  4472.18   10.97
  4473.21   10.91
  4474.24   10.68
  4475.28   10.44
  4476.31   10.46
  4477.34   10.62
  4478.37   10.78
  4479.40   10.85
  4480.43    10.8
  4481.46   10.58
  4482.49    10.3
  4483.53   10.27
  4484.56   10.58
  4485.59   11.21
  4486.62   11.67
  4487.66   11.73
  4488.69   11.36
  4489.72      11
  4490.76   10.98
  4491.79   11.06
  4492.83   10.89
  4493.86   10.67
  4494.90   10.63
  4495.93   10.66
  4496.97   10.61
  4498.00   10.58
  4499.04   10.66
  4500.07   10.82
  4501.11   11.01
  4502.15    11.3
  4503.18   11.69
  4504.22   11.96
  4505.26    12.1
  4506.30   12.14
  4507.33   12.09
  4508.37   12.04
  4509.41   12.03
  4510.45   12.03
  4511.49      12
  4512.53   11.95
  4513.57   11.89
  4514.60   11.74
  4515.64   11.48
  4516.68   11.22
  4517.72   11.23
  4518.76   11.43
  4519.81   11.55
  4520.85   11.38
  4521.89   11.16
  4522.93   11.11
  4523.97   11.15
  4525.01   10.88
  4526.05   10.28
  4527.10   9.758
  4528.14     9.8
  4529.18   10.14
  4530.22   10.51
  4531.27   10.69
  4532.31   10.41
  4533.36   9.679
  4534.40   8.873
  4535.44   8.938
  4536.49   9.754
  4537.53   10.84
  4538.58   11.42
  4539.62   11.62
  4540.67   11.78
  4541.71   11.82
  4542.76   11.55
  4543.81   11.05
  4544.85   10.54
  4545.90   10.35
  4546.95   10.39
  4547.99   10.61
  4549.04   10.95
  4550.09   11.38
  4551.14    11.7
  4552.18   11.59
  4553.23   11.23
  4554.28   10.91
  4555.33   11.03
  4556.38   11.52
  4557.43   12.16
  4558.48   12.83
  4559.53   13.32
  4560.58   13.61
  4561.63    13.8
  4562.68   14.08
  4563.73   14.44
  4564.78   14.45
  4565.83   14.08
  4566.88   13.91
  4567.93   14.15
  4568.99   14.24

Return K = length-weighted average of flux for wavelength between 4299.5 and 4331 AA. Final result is 6.34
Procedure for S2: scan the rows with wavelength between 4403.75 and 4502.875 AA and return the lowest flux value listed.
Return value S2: 6.275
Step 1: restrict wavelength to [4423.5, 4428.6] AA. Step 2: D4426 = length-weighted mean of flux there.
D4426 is 7.6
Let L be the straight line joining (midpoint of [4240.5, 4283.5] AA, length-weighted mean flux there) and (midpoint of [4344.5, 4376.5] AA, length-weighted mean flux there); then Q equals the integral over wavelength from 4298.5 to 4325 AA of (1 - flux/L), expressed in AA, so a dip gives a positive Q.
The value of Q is 0.8 AA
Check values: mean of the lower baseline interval 5.08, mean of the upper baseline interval 7.5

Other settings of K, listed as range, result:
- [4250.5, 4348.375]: 5.95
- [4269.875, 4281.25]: 5.06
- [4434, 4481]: 9.33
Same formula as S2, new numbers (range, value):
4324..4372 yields 5.905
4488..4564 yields 8.873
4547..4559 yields 10.61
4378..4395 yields 6.351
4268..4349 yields 4.068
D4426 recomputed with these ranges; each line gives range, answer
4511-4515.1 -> 11.9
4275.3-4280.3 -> 5.57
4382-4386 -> 6.68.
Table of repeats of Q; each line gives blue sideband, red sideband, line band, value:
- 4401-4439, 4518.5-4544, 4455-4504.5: -4.5 AA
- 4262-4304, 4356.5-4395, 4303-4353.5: -3.3 AA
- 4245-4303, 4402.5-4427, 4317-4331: -2.2 AA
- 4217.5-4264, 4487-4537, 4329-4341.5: -1.5 AA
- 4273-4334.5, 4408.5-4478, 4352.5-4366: 0.6 AA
